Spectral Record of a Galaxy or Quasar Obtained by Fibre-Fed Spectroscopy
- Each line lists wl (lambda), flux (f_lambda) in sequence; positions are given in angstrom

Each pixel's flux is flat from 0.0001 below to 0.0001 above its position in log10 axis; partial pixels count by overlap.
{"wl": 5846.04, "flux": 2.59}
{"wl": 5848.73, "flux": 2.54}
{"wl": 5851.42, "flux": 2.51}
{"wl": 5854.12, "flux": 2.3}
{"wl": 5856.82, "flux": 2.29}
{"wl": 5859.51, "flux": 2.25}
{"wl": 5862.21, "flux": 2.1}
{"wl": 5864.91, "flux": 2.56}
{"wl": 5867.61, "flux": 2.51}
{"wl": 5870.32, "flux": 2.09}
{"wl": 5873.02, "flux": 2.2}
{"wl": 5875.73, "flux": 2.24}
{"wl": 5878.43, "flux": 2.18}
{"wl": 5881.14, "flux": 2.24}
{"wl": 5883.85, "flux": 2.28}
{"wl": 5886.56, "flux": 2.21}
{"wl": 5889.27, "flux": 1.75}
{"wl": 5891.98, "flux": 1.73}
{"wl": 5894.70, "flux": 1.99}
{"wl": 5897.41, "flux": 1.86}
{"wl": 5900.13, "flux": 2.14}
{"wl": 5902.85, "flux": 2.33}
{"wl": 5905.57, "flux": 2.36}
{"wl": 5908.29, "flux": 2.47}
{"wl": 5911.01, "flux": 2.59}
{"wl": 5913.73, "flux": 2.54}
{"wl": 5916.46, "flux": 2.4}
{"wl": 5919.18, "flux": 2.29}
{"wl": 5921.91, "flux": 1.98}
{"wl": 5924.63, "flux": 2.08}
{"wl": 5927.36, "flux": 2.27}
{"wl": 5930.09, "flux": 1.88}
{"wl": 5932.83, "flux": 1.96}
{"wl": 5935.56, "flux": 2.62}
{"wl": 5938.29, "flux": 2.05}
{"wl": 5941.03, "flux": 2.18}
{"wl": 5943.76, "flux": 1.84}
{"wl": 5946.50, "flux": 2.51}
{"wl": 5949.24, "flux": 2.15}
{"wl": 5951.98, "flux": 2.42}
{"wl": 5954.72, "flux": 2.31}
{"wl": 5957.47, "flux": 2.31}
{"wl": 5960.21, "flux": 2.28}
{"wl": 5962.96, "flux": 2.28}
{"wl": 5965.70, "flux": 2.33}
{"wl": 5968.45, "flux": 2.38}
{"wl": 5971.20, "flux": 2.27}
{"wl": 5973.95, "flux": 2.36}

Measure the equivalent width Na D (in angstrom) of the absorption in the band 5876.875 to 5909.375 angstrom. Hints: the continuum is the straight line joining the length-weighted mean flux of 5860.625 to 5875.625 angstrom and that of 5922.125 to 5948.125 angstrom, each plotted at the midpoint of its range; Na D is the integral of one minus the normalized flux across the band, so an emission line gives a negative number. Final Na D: 1.6 angstrom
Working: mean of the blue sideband 2.29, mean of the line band 2.13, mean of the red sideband 2.15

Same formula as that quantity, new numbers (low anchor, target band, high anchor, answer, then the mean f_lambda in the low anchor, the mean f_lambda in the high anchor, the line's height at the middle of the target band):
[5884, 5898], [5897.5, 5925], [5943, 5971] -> -3.4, 1.94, 2.29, 2.05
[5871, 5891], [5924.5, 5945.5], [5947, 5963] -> 1.3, 2.15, 2.3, 2.26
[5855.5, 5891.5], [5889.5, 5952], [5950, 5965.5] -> 2.2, 2.21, 2.31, 2.27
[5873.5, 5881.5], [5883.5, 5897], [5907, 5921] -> 2.0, 2.22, 2.44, 2.29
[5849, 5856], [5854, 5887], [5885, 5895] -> -1.4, 2.42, 1.92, 2.18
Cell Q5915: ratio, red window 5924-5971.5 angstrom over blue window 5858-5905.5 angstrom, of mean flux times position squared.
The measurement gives 1.06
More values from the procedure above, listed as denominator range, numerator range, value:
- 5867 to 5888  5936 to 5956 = 1.02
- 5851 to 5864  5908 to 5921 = 1.09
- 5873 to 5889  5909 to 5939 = 1.04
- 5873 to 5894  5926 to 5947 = 1.05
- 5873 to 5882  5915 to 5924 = 1.01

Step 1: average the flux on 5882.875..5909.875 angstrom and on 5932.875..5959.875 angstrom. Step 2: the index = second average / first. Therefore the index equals 1.07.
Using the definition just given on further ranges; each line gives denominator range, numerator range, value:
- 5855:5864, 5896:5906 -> 0.96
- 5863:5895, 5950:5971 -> 1.07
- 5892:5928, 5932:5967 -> 1.01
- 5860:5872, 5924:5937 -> 0.94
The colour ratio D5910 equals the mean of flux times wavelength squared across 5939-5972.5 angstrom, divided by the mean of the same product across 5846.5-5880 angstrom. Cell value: 1.01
